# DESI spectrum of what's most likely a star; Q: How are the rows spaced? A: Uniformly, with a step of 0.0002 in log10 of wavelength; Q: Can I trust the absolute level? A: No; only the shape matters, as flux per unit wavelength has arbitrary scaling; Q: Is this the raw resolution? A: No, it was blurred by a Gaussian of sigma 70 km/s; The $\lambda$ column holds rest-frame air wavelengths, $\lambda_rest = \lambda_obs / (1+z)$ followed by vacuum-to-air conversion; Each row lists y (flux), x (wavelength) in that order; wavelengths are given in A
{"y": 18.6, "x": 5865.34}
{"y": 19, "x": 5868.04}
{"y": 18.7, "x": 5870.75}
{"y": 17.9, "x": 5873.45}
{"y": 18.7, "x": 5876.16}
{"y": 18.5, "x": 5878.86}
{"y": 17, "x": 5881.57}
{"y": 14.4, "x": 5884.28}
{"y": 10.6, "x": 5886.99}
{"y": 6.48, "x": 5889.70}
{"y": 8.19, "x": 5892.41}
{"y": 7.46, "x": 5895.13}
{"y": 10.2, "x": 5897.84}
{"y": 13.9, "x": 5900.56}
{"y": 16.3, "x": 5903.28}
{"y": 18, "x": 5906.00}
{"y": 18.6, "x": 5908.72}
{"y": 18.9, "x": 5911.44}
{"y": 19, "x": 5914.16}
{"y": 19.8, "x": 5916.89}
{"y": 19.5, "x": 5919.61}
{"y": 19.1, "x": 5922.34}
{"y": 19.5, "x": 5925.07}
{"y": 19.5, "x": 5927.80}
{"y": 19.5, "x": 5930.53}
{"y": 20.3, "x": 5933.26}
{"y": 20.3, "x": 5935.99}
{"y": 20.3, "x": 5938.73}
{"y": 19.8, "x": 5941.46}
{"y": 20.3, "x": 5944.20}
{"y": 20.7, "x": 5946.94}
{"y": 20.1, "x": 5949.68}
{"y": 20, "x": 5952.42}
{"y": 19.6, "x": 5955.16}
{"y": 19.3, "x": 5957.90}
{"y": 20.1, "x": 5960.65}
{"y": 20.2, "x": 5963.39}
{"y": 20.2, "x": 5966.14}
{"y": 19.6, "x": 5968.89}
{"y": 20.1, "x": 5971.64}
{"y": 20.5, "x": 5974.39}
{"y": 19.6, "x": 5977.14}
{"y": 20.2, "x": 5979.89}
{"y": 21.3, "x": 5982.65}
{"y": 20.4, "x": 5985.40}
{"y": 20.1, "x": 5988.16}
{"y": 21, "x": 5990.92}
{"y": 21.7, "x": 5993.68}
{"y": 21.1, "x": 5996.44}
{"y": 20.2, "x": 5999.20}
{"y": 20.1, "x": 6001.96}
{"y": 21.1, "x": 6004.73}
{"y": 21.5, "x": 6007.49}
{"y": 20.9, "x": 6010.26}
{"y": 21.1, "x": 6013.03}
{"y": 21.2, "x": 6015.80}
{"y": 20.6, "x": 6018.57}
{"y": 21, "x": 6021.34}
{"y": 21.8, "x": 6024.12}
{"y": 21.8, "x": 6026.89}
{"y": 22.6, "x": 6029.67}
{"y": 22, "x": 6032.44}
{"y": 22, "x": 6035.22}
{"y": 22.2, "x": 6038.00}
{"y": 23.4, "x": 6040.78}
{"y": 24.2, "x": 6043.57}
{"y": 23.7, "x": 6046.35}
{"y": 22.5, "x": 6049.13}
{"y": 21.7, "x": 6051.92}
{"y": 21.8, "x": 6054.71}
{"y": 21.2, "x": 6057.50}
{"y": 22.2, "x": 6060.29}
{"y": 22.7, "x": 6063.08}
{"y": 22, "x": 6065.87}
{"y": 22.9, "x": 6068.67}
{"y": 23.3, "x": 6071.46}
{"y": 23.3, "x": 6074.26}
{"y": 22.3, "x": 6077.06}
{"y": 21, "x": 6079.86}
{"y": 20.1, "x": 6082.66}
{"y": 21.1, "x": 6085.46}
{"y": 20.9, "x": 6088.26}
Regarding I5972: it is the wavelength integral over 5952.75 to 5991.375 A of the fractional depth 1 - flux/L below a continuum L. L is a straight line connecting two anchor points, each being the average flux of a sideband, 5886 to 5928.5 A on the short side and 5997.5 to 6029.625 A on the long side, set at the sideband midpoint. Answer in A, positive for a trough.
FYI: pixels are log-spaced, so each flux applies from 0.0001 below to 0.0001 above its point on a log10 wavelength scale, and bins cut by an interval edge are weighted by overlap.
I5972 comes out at -2.69 A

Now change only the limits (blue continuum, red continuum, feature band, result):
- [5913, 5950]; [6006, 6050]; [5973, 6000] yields 0.6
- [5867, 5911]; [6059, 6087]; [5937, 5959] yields -3.8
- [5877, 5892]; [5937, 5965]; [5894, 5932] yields -2.0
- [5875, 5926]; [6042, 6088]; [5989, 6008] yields -1.4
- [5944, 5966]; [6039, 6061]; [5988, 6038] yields 0.8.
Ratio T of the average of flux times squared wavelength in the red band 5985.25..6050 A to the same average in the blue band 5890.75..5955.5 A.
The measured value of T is 1.25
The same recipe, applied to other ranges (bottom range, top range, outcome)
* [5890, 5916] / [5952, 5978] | 1.42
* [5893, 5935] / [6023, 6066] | 1.36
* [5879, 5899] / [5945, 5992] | 1.87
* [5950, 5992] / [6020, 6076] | 1.14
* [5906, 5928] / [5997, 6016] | 1.12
